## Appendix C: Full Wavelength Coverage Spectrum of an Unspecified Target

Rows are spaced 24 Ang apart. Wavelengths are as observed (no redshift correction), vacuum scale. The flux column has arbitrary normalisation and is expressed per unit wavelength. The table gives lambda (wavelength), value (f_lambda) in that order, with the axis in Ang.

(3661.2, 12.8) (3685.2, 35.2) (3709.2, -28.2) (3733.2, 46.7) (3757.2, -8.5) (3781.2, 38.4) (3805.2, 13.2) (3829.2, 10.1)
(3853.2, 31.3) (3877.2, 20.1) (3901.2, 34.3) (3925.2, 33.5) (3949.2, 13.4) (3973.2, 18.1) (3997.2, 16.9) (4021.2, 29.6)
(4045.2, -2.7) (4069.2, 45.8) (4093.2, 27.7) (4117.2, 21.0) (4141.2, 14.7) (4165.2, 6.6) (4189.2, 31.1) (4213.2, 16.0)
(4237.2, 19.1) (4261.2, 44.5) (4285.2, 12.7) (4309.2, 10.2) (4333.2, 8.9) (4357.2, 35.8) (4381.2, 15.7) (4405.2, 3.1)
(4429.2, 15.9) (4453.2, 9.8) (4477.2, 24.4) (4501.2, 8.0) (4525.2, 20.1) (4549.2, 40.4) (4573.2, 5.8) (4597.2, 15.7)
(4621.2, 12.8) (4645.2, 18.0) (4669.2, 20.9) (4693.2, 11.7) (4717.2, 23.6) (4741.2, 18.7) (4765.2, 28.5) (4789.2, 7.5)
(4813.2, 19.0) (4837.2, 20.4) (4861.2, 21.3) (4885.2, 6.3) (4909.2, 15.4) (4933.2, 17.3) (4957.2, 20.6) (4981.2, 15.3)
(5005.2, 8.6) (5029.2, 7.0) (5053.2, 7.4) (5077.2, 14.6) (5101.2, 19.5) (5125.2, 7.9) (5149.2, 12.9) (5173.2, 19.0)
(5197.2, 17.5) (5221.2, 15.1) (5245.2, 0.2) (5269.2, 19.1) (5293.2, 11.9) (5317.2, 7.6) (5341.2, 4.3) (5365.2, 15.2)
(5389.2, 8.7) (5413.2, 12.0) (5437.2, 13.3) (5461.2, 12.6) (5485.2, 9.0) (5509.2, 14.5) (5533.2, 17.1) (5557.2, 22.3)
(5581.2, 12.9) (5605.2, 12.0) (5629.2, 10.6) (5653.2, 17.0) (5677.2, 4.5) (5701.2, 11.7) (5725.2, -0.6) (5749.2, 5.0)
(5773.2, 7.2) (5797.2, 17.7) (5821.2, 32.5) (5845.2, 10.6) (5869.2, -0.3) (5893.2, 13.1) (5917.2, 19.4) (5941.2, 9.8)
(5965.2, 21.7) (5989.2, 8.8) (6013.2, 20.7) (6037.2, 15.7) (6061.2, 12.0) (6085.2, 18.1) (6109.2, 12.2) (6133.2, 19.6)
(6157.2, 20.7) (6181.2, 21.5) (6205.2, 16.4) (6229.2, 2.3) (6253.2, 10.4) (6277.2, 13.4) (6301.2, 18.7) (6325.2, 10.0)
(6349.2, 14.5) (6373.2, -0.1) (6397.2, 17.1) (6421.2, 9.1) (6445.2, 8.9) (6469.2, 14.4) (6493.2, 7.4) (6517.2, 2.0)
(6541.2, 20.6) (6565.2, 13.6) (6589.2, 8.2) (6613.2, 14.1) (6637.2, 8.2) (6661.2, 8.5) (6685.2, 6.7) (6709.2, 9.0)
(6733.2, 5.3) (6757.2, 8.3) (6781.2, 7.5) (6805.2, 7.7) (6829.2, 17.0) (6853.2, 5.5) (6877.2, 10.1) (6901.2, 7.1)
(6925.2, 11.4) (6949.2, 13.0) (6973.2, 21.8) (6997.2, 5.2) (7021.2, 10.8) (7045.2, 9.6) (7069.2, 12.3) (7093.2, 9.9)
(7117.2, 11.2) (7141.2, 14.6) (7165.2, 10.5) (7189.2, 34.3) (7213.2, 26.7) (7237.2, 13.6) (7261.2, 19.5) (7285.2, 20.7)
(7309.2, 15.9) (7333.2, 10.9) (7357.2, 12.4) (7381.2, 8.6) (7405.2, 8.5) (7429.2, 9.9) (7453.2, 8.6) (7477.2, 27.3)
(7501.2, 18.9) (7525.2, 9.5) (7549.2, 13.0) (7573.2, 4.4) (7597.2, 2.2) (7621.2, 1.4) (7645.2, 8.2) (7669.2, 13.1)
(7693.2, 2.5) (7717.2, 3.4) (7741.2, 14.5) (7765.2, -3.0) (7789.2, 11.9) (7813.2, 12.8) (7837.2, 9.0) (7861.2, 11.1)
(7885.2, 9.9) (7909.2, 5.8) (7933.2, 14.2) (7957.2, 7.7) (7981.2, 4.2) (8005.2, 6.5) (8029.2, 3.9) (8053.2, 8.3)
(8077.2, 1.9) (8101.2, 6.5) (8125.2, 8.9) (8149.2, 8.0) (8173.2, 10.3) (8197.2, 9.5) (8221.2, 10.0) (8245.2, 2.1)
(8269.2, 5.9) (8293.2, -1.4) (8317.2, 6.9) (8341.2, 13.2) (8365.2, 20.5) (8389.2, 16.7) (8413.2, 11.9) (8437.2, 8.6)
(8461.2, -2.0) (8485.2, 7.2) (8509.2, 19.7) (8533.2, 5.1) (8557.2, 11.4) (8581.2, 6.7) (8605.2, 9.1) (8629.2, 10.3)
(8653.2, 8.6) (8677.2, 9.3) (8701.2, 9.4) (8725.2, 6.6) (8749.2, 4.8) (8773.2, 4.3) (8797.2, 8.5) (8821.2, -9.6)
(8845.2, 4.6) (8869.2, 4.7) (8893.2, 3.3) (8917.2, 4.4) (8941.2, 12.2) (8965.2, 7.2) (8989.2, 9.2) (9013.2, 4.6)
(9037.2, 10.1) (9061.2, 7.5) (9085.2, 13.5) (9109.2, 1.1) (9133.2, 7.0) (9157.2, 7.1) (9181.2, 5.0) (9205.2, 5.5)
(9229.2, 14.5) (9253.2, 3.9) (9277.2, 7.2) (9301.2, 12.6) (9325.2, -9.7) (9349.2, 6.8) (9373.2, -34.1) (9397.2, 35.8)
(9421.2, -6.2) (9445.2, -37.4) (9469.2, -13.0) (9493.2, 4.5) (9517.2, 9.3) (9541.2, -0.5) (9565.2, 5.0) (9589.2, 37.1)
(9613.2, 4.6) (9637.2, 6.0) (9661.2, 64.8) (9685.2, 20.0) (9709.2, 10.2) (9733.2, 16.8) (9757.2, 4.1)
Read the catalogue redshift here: 0.931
